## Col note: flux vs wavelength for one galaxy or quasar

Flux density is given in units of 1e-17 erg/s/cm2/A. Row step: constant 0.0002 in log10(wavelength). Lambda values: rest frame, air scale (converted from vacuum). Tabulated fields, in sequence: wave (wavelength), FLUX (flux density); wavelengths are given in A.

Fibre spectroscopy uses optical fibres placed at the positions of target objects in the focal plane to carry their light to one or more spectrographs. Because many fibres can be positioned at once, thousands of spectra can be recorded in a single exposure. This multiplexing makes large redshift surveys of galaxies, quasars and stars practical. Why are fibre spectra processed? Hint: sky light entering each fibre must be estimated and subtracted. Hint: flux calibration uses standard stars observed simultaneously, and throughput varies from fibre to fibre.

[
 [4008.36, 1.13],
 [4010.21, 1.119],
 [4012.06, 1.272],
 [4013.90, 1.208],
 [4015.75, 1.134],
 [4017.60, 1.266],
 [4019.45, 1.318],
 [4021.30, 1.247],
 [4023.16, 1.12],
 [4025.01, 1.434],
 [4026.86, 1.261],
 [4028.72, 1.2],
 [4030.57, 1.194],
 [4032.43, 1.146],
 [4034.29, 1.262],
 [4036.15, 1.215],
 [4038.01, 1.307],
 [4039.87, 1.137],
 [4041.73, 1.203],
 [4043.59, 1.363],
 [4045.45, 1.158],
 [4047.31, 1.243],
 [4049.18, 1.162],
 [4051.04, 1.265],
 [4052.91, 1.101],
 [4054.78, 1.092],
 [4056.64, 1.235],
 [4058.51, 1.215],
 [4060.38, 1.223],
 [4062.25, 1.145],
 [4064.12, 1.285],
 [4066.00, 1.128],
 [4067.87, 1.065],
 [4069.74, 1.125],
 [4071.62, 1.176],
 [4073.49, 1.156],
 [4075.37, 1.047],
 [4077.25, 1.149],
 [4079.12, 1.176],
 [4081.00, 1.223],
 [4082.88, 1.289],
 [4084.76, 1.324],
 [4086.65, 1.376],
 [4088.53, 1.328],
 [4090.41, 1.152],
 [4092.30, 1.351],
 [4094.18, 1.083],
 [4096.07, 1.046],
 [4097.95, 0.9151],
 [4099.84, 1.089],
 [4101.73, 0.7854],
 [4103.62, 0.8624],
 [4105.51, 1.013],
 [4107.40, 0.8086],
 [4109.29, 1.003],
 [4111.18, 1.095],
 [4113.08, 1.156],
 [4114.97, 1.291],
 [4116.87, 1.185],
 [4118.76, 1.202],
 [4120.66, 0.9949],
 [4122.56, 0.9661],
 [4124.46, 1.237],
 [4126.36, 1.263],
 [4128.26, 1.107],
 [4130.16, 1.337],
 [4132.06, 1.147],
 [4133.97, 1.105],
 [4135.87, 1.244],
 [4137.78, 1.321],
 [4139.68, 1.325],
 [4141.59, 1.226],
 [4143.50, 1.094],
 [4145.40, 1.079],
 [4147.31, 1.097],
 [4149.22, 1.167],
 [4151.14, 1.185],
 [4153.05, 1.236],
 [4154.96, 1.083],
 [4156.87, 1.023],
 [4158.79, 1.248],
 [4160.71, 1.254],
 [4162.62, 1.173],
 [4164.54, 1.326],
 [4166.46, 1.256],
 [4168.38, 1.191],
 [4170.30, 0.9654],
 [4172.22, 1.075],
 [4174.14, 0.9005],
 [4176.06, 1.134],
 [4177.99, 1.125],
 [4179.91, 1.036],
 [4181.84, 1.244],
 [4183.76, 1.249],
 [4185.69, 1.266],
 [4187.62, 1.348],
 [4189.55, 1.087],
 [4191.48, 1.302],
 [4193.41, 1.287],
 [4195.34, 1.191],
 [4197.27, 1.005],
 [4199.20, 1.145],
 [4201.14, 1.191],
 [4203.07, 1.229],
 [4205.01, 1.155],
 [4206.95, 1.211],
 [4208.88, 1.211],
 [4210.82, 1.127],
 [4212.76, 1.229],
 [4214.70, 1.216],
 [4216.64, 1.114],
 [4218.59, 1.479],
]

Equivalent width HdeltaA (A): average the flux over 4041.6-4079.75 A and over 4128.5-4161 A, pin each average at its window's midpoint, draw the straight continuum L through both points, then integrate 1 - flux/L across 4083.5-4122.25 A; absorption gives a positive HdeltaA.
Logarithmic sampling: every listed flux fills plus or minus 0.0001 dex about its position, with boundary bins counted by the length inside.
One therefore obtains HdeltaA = 2.5 A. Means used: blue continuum 1.18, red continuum 1.18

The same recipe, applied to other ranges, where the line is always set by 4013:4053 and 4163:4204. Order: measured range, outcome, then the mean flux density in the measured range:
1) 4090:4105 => 2.1 A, 1.03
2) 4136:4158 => 0.2 A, 1.17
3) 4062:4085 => 0.7 A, 1.17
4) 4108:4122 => 0.9 A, 1.12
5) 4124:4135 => -0.1 A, 1.2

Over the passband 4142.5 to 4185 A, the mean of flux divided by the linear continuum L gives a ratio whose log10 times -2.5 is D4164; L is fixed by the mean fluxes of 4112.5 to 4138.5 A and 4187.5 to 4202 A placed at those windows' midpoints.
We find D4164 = 0.04 mag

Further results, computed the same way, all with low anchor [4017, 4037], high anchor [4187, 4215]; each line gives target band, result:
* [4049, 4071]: 0.06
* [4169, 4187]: 0.08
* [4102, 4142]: 0.08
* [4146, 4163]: 0.04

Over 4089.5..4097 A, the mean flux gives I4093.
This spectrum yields 1.16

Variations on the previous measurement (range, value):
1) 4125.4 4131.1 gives 1.24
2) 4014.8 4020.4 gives 1.24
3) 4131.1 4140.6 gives 1.23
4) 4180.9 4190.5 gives 1.24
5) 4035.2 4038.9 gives 1.26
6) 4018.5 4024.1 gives 1.23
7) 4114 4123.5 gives 1.13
